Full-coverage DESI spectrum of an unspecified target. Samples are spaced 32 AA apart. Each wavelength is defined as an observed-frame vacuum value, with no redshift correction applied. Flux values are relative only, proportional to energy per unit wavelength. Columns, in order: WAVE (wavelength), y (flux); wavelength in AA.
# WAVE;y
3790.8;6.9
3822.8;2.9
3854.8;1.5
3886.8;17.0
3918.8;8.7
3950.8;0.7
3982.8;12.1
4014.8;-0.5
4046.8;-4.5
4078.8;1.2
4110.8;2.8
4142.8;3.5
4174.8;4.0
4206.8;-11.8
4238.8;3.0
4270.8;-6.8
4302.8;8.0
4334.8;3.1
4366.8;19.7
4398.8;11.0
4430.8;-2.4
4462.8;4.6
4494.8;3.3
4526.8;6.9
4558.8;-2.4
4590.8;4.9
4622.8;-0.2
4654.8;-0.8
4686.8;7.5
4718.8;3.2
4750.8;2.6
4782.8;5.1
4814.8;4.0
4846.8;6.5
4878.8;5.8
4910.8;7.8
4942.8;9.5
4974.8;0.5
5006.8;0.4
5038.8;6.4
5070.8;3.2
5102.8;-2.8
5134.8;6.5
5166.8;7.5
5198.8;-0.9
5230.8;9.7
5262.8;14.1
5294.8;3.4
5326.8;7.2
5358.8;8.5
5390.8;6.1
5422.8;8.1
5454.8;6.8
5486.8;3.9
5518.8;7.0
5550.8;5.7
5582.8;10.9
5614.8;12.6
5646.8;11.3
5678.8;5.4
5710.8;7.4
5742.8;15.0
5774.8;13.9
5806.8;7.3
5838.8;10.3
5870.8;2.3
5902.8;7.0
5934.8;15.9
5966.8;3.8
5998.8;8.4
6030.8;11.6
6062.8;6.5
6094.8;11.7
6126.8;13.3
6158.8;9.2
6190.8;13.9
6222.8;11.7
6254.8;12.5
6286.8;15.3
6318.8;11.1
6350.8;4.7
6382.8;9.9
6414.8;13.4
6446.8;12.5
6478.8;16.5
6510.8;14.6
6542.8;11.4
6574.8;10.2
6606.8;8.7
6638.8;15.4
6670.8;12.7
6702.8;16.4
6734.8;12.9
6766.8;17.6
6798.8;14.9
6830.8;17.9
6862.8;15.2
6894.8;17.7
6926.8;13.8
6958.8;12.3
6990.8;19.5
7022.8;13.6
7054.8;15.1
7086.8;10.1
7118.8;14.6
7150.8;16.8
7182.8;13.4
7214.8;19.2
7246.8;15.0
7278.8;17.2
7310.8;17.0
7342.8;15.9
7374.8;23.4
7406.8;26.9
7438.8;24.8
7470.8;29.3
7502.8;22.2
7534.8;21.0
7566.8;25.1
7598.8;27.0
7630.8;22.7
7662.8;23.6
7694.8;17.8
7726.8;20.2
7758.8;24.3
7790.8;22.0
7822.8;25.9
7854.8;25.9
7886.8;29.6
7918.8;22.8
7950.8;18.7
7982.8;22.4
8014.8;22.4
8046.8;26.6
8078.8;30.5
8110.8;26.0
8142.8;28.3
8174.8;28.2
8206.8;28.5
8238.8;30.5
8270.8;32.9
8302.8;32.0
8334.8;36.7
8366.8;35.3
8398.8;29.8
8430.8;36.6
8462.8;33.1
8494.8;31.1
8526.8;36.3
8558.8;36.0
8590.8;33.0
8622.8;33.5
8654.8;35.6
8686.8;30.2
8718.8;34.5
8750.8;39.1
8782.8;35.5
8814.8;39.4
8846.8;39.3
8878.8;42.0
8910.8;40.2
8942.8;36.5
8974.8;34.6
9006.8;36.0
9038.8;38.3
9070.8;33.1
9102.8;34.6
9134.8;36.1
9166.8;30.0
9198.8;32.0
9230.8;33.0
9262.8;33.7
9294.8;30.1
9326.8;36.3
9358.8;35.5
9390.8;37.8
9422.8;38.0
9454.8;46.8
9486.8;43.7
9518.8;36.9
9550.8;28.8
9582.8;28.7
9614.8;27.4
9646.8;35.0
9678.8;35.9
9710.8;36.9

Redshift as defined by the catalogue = 0.846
